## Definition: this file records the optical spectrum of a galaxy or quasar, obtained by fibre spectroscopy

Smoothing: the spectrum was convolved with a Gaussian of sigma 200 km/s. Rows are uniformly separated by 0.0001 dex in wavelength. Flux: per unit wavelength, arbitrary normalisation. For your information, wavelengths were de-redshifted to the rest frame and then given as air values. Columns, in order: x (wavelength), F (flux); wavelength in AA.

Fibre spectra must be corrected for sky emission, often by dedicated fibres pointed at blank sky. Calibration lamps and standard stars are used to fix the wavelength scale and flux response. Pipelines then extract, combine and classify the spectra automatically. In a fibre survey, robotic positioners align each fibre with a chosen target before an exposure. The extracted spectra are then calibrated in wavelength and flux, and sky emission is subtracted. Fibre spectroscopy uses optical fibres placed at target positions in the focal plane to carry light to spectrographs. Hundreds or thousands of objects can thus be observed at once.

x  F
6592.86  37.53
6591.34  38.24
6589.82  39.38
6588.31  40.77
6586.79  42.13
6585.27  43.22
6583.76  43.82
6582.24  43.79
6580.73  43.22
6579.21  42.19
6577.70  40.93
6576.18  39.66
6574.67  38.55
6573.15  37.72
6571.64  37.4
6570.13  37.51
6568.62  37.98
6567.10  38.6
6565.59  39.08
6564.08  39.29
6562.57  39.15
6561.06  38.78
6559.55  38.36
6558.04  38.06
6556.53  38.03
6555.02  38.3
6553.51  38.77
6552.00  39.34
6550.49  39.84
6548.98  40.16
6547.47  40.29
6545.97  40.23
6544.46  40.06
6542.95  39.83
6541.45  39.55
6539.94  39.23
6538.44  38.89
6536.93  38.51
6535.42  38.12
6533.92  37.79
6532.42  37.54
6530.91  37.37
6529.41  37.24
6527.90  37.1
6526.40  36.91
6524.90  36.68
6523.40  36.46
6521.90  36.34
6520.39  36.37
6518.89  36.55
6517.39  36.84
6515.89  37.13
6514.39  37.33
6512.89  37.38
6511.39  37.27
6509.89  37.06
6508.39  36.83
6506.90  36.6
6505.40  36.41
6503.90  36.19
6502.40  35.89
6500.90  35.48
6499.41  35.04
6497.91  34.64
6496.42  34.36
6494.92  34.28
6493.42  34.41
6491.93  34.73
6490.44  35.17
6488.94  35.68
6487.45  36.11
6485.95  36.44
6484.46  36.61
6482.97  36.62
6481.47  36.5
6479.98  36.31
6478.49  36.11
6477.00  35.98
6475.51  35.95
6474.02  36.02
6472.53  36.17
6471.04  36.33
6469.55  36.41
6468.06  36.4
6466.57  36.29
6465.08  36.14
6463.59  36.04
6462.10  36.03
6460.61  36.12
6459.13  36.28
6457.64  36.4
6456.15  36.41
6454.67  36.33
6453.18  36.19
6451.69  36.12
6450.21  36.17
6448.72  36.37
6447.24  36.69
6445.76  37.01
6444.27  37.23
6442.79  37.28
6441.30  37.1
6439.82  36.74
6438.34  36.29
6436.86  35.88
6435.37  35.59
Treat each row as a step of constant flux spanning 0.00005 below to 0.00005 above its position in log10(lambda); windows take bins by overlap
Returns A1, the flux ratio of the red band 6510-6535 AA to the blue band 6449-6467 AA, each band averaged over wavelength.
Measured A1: 1.0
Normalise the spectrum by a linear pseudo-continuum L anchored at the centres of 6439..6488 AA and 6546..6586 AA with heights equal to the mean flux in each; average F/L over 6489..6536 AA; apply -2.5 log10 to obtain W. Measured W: 0.05 mag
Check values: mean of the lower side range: 36.4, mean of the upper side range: 39.7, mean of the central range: 36.4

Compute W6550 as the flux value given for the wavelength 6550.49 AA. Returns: 39.84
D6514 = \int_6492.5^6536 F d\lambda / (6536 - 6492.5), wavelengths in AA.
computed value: 36.5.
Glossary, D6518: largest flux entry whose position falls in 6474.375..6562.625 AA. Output 40.29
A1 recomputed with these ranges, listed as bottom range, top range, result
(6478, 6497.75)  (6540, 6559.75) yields 1.10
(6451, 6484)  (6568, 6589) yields 1.12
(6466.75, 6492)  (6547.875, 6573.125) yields 1.07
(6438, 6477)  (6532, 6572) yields 1.07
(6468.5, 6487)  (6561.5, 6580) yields 1.07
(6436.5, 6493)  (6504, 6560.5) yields 1.05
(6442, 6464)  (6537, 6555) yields 1.09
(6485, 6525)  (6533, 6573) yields 1.08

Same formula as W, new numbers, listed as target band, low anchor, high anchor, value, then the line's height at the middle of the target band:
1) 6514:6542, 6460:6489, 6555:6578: 0.00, 37.6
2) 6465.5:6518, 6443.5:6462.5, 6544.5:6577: 0.04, 37.3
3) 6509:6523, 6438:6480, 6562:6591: 0.04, 38.2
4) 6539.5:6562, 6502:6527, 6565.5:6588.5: -0.01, 38.9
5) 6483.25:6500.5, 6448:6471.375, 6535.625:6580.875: 0.06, 37.2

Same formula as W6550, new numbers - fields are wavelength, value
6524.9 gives 36.68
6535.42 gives 38.12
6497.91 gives 34.64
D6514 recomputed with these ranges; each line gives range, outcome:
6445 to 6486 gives 36.3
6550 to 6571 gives 38.6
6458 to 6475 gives 36.2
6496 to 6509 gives 35.8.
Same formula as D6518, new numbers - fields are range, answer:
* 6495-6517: 37.38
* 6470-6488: 36.62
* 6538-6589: 43.82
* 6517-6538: 38.51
